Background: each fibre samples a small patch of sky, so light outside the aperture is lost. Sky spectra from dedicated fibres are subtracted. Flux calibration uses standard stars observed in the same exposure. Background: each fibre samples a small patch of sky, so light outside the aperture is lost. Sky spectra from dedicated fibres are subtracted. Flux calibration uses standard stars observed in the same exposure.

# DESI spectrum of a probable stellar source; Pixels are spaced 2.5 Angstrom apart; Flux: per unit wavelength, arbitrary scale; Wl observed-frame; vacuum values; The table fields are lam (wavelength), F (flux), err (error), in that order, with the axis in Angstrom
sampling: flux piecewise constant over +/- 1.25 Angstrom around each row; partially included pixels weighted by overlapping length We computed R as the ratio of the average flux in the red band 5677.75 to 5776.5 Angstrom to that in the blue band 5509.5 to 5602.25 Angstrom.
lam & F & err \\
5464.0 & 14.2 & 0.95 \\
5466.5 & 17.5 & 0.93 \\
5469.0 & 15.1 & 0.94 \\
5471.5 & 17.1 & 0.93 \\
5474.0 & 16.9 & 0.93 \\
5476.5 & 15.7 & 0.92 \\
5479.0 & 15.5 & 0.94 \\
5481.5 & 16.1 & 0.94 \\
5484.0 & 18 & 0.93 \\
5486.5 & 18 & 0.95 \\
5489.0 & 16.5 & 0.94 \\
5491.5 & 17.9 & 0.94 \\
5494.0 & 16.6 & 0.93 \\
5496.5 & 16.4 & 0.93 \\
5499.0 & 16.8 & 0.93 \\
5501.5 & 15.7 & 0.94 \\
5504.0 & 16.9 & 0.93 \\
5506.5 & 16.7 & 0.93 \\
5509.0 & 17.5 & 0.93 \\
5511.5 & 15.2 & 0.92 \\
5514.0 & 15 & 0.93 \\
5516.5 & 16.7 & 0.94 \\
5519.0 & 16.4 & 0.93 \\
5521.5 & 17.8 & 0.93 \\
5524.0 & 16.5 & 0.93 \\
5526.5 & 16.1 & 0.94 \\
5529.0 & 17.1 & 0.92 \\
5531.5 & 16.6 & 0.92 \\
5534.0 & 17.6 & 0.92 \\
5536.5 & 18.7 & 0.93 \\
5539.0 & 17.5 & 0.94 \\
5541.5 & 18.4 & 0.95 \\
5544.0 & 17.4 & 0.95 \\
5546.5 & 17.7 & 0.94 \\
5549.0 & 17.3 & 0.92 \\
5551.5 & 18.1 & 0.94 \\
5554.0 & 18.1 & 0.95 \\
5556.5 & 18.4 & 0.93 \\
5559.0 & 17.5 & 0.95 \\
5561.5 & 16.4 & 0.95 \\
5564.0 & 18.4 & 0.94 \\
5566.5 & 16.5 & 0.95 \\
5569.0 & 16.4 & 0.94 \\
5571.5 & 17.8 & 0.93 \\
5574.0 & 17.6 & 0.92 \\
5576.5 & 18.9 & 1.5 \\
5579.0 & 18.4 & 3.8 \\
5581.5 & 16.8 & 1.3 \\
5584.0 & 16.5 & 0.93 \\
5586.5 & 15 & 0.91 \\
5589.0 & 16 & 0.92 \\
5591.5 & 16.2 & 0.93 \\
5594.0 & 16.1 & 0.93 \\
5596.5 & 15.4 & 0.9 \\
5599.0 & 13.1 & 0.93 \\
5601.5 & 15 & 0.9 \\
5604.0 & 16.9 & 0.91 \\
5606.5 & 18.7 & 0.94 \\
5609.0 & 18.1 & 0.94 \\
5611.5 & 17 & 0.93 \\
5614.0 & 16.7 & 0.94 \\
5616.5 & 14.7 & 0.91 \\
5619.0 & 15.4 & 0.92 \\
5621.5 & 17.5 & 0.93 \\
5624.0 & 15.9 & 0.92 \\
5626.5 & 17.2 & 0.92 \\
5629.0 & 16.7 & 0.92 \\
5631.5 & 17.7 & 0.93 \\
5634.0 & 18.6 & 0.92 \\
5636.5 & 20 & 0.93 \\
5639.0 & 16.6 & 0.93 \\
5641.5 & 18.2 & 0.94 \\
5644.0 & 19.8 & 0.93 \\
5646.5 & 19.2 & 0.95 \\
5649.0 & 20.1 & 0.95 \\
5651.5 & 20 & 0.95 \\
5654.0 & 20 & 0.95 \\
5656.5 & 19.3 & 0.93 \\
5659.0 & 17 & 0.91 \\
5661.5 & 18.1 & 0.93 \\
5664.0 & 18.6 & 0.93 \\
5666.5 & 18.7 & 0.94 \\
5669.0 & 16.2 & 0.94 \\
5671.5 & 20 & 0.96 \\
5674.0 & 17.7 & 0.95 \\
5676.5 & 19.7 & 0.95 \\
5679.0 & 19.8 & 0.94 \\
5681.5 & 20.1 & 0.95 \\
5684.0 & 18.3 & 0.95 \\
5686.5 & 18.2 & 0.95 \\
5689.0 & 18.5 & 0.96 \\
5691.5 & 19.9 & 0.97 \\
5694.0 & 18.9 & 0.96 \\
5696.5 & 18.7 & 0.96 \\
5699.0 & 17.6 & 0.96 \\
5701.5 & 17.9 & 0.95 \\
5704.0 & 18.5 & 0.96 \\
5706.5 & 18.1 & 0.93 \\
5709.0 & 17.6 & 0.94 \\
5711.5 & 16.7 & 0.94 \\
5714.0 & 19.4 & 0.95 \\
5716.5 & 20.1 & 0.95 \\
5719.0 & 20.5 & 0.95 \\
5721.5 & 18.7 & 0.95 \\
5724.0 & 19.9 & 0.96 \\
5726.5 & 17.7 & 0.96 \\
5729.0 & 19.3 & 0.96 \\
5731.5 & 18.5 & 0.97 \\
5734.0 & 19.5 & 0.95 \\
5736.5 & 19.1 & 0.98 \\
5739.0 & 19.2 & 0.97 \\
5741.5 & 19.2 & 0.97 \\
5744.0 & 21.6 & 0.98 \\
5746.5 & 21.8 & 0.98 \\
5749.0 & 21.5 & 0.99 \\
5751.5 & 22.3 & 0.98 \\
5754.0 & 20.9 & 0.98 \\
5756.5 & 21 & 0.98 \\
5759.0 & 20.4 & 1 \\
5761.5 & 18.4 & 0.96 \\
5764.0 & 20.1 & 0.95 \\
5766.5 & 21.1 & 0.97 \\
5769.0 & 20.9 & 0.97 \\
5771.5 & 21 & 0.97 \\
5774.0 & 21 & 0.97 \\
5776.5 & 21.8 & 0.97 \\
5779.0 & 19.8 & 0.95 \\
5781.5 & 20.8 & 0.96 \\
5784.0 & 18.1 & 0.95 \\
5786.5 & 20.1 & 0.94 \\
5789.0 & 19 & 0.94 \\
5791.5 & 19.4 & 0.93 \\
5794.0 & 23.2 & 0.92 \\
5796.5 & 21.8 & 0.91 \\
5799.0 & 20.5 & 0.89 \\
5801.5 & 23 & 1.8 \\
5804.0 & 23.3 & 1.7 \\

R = 1.2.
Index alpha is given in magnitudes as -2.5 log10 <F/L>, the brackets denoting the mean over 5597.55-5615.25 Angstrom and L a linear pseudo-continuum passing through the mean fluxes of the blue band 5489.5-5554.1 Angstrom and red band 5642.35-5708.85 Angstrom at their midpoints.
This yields 0.09 mag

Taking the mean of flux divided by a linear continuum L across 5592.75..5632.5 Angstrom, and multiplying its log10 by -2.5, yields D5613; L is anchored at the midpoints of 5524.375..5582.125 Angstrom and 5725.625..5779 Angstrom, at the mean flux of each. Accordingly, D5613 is 0.125 mag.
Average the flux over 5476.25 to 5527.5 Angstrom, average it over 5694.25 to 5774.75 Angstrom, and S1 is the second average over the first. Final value 1.18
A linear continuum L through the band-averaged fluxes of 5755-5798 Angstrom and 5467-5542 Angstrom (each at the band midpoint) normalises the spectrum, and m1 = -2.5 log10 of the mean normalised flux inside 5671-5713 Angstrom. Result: 0.04 mag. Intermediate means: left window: 16.8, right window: 20.5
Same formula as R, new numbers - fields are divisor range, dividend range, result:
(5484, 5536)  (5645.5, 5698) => 1.13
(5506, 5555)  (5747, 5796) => 1.20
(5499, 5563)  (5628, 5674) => 1.09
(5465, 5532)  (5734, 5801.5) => 1.24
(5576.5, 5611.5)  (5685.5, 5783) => 1.19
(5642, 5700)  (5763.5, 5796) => 1.09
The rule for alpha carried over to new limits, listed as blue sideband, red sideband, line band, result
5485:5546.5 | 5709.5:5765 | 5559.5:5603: 0.08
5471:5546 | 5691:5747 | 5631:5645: -0.02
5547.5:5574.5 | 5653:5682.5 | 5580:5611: 0.11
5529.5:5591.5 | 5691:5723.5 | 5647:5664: -0.05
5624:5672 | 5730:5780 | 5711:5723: 0.03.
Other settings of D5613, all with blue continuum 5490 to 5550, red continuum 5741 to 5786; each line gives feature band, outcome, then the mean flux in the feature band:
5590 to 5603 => 0.19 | 15.2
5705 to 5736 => 0.07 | 18.8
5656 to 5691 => 0.04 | 18.6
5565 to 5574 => 0.04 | 17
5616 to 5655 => 0.04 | 18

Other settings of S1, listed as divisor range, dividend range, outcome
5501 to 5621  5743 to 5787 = 1.23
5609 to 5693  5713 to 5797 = 1.11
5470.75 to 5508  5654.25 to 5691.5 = 1.12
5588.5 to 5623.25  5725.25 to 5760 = 1.24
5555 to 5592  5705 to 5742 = 1.10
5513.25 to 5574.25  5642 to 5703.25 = 1.09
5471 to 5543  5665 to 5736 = 1.11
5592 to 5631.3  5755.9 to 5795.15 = 1.25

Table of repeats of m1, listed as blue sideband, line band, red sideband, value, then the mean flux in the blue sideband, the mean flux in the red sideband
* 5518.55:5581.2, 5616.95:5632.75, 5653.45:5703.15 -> 0.10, 17.5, 18.6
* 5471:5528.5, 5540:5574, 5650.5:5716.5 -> -0.02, 16.6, 18.6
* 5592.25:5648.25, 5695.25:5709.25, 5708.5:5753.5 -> 0.05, 17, 19.6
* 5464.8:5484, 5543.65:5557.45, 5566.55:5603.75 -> -0.09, 16.3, 16.4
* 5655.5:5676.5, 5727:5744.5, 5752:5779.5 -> 0.03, 18.3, 20.6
